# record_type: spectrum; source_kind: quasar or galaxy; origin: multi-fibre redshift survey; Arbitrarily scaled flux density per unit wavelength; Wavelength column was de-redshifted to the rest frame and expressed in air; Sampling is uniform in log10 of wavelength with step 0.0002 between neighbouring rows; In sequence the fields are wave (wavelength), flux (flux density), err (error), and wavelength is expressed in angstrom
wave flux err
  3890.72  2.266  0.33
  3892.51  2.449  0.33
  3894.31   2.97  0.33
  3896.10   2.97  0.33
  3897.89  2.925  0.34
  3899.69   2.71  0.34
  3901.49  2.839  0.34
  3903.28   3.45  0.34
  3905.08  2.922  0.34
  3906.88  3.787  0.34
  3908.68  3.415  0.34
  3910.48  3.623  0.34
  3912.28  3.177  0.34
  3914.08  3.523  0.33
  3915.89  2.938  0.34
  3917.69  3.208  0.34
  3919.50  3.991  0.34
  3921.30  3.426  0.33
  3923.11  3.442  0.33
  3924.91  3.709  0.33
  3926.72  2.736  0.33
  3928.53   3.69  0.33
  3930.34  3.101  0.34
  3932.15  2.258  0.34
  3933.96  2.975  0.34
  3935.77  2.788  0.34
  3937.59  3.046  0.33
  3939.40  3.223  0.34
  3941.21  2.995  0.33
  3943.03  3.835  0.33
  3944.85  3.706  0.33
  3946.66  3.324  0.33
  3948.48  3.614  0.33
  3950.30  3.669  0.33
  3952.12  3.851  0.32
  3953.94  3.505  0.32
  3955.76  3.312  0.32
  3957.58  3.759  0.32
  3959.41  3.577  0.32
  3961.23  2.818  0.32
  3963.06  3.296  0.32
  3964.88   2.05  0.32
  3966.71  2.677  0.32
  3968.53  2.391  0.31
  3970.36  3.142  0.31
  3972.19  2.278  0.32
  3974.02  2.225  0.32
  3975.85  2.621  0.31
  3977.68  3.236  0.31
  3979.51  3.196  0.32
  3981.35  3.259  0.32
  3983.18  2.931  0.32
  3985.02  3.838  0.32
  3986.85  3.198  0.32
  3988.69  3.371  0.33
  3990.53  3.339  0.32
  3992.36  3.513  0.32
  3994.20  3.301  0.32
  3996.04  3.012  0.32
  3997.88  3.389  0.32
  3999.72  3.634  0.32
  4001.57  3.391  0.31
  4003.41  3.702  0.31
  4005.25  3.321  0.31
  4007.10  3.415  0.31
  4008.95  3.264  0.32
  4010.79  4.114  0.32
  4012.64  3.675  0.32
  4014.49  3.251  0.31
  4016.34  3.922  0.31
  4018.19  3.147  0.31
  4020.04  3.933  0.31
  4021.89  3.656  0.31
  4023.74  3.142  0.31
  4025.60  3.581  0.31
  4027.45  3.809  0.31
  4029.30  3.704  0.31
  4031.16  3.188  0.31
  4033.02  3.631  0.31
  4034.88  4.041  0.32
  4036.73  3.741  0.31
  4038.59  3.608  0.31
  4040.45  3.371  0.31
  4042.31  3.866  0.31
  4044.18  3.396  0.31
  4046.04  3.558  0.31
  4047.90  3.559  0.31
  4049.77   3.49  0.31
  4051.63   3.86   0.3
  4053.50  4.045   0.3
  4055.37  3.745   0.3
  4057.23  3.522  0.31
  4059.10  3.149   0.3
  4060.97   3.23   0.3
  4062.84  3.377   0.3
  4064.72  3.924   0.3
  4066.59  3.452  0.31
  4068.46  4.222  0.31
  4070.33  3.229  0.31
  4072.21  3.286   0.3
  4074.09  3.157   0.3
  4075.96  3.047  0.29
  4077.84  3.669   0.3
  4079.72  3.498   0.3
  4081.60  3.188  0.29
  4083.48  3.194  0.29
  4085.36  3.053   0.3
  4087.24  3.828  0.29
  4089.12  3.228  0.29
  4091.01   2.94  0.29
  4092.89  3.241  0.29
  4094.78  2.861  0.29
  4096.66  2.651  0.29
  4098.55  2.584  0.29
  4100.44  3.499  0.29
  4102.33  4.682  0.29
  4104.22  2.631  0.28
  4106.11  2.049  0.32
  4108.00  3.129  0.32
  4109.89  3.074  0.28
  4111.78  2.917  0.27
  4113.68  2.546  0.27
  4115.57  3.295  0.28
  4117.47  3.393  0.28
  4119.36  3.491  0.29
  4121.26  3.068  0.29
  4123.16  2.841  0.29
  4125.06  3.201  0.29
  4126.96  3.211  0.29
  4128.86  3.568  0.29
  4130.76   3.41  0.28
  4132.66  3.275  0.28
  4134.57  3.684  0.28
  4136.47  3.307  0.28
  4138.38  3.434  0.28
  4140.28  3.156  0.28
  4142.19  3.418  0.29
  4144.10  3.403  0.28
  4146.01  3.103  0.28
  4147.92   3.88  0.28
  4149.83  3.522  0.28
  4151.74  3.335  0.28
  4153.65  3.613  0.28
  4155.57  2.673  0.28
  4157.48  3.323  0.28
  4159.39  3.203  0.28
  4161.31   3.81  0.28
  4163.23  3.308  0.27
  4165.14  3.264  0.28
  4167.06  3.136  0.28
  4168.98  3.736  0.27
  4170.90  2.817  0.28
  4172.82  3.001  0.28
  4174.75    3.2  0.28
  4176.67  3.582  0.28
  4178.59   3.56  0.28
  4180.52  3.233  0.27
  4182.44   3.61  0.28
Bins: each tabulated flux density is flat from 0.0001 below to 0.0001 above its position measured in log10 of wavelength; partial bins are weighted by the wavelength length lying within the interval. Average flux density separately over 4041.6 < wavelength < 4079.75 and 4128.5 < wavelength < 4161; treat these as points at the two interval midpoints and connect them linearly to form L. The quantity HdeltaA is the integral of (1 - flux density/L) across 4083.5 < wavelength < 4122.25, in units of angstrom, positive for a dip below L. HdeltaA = 3.88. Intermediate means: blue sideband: 3.54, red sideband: 3.38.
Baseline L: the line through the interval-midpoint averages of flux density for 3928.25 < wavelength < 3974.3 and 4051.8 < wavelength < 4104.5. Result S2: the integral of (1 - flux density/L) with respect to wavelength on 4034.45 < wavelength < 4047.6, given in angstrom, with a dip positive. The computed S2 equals -1.3 angstrom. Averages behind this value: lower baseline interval 3.12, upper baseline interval 3.38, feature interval 3.64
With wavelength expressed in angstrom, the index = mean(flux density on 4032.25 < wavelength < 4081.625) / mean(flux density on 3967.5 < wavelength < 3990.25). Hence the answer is 1.19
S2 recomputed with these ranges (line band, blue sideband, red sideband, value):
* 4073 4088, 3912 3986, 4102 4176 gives -0.44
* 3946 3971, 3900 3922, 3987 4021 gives 1.44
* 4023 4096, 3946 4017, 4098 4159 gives -4.94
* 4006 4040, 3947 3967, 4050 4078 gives -1.56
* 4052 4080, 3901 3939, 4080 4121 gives -3.24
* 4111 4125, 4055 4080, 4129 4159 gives 1.29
